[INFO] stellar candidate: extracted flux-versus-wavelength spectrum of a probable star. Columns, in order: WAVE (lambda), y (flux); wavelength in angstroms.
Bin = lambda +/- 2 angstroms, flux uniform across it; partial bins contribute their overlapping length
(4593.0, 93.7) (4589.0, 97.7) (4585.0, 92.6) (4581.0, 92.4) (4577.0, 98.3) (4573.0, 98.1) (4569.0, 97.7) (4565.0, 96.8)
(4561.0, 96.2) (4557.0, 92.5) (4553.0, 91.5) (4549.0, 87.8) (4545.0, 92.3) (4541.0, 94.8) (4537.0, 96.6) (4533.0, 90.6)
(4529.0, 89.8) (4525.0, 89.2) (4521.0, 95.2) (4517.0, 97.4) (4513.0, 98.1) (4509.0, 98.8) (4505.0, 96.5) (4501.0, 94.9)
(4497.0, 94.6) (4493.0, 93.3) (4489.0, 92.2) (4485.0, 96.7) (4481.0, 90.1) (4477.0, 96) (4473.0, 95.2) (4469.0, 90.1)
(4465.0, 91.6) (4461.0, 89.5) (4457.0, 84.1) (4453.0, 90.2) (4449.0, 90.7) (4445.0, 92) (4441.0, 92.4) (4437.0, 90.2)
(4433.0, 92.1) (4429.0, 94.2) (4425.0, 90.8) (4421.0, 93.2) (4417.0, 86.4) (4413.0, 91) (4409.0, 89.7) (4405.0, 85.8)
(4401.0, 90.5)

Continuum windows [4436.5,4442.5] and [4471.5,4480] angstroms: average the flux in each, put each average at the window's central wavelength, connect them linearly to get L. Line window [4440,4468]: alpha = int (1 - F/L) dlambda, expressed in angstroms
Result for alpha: 0.9 angstroms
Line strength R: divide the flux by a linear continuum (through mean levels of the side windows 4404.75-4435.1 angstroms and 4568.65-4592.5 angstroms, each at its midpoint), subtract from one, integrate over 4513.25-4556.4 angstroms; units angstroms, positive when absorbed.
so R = 0.7 angstroms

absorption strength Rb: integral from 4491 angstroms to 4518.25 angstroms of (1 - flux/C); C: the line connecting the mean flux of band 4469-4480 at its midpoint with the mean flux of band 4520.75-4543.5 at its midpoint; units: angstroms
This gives -0.9 angstroms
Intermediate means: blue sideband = 94.1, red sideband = 92.5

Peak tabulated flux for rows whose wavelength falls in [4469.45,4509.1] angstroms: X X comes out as 98.8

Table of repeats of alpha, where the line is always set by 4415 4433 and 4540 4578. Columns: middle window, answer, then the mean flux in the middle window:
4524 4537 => 0.4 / 91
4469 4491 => -0.3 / 93.7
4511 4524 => -0.4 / 96.3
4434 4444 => 0.0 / 91.5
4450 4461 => 0.5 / 87.9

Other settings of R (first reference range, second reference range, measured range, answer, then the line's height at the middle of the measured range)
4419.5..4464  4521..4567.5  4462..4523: -1.89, 91.8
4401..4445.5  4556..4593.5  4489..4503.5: -0.15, 93.1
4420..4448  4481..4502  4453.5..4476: 0.65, 93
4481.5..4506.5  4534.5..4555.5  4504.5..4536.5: -0.35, 93.4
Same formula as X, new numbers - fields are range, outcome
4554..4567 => 96.8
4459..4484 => 96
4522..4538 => 96.6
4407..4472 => 94.2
